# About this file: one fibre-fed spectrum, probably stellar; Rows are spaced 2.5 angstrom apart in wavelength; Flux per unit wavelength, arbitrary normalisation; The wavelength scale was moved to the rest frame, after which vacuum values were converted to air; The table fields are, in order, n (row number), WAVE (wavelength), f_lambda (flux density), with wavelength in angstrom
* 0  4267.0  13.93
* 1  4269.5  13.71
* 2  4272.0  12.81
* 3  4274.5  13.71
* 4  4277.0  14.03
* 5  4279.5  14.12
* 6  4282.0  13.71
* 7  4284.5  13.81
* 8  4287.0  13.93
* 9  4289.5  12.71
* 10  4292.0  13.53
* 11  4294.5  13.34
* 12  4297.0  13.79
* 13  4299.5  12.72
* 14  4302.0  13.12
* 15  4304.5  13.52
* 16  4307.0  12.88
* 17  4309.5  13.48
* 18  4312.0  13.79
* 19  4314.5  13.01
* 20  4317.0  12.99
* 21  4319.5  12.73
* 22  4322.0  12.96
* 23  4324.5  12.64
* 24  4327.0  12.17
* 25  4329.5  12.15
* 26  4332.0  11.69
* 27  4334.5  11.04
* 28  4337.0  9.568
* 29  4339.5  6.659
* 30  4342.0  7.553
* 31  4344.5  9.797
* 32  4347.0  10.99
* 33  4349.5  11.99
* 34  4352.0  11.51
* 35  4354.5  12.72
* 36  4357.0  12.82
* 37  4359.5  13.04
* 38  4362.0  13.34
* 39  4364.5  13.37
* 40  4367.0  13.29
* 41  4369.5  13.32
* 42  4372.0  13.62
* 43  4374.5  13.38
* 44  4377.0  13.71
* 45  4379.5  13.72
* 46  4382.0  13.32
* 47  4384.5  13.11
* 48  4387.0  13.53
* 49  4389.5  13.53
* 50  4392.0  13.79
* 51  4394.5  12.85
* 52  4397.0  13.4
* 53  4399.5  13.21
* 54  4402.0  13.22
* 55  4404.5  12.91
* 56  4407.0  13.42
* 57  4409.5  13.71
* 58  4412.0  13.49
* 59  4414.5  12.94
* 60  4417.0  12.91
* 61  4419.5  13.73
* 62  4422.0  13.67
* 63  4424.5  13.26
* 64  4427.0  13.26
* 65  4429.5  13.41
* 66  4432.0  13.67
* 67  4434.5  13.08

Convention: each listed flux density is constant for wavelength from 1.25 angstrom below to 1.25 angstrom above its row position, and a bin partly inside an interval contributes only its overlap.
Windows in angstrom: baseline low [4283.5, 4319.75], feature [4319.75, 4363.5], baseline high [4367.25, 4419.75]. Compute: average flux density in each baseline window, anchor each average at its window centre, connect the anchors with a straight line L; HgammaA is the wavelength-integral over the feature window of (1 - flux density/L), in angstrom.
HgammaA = 6.4 angstrom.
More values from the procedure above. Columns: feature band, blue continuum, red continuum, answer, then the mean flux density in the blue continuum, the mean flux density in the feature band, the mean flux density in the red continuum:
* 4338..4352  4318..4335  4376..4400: 3.37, 12.3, 9.59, 13.4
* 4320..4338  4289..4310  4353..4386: 1.96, 13.2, 11.8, 13.3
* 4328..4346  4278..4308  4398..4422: 4.79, 13.4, 9.83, 13.3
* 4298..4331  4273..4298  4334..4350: -4.15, 13.7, 12.9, 9.48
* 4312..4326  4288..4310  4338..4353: -1.45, 13.2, 12.9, 9.72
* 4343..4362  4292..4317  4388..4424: 2.05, 13.3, 11.9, 13.3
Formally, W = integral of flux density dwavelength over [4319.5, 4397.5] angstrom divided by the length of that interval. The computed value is 12.3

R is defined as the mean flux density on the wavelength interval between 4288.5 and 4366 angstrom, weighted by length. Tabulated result 12.2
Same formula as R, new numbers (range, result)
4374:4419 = 13.3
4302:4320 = 13.2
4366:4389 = 13.4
